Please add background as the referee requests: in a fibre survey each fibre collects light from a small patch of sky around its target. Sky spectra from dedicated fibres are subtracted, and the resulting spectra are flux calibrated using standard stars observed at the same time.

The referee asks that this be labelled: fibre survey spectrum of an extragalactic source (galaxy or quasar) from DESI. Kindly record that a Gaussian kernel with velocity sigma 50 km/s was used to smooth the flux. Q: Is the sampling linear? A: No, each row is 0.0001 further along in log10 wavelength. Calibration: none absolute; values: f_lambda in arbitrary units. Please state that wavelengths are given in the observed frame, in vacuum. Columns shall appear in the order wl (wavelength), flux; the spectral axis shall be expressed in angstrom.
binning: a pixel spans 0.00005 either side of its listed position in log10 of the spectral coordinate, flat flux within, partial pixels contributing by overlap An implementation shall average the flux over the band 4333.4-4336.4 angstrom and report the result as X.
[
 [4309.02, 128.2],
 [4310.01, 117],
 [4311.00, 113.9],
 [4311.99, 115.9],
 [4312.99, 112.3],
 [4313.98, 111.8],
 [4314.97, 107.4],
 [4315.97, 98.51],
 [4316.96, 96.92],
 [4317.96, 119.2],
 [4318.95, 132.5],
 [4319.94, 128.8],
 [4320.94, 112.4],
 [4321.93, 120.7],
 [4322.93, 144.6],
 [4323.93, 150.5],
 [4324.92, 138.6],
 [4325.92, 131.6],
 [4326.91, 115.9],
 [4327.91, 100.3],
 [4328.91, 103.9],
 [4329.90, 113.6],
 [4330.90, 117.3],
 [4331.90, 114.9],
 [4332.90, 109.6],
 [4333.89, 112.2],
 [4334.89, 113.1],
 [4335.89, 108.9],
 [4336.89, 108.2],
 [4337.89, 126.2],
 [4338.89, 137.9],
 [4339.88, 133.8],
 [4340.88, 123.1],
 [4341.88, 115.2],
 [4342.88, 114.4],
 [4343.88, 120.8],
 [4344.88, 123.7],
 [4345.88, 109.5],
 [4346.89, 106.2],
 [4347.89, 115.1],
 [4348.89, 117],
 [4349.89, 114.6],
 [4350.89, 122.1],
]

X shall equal 111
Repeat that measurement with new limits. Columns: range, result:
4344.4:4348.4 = 113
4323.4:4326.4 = 140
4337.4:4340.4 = 133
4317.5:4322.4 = 123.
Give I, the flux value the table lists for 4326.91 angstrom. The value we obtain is 115.9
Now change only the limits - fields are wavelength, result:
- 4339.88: 133.8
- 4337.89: 126.2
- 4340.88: 123.1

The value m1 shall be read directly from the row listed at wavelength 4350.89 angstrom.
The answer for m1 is 122.1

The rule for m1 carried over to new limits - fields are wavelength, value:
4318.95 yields 132.5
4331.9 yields 114.9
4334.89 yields 113.1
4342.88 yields 114.4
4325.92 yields 131.6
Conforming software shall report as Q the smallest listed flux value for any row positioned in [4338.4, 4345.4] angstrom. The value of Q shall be 114.4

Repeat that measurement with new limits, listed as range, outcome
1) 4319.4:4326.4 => 112.4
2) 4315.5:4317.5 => 96.92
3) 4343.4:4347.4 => 106.2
